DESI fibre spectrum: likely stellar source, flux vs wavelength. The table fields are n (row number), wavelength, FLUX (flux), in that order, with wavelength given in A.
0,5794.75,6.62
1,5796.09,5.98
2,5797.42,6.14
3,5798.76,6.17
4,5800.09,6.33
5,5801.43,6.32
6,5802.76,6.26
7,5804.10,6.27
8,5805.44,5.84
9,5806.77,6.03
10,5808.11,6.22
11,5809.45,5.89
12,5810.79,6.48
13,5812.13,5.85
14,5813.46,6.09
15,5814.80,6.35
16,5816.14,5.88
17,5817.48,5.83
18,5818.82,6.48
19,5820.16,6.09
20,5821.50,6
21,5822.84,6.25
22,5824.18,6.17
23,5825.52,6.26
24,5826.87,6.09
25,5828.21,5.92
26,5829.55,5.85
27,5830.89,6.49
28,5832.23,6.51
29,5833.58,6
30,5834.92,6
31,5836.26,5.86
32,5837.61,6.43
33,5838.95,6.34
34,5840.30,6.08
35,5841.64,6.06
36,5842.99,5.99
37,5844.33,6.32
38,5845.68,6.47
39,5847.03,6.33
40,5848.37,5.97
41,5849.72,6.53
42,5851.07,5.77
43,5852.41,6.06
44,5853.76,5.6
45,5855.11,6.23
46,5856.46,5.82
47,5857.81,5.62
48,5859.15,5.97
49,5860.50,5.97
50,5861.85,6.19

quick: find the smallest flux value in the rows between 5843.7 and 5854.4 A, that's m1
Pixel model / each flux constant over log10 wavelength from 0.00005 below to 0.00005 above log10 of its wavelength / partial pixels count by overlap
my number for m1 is 5.6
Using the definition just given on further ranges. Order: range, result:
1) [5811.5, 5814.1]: 5.85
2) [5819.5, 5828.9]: 5.92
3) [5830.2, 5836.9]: 5.86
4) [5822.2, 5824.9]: 6.17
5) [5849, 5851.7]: 5.77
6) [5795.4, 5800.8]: 5.98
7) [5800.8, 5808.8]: 5.84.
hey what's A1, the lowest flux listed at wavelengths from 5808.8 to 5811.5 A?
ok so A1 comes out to 5.89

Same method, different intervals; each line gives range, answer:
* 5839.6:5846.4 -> 5.99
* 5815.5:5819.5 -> 5.83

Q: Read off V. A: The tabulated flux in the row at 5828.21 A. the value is 5.92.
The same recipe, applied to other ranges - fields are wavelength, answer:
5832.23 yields 6.51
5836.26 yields 5.86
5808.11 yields 6.22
